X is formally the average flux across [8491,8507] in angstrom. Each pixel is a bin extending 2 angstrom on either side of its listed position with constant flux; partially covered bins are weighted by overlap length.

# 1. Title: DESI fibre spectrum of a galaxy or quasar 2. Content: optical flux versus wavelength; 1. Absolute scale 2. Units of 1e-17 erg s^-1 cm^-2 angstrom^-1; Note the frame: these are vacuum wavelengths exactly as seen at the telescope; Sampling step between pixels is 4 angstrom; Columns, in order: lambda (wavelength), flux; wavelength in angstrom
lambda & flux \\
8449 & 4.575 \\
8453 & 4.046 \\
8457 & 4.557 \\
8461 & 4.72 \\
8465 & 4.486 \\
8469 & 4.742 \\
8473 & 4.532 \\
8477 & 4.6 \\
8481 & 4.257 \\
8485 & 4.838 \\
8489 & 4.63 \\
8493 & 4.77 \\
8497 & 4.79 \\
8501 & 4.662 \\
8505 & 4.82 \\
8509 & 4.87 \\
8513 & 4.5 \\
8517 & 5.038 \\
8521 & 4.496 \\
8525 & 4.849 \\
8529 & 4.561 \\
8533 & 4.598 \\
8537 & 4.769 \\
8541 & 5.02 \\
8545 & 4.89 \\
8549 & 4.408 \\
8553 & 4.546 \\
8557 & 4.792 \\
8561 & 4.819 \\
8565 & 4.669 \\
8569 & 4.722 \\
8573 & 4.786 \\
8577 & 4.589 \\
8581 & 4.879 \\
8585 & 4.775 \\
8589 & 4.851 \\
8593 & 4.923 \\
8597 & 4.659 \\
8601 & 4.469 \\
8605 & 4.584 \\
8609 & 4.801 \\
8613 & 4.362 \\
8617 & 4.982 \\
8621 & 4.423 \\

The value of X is 4.76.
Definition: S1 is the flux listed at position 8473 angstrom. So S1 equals 4.532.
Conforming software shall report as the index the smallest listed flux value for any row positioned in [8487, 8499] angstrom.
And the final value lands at 4.63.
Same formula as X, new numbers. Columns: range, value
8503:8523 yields 4.74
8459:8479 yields 4.62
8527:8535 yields 4.58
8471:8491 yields 4.57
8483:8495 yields 4.75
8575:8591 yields 4.77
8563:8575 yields 4.73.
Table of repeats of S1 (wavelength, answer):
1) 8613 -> 4.362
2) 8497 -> 4.79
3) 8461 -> 4.72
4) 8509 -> 4.87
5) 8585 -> 4.775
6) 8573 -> 4.786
